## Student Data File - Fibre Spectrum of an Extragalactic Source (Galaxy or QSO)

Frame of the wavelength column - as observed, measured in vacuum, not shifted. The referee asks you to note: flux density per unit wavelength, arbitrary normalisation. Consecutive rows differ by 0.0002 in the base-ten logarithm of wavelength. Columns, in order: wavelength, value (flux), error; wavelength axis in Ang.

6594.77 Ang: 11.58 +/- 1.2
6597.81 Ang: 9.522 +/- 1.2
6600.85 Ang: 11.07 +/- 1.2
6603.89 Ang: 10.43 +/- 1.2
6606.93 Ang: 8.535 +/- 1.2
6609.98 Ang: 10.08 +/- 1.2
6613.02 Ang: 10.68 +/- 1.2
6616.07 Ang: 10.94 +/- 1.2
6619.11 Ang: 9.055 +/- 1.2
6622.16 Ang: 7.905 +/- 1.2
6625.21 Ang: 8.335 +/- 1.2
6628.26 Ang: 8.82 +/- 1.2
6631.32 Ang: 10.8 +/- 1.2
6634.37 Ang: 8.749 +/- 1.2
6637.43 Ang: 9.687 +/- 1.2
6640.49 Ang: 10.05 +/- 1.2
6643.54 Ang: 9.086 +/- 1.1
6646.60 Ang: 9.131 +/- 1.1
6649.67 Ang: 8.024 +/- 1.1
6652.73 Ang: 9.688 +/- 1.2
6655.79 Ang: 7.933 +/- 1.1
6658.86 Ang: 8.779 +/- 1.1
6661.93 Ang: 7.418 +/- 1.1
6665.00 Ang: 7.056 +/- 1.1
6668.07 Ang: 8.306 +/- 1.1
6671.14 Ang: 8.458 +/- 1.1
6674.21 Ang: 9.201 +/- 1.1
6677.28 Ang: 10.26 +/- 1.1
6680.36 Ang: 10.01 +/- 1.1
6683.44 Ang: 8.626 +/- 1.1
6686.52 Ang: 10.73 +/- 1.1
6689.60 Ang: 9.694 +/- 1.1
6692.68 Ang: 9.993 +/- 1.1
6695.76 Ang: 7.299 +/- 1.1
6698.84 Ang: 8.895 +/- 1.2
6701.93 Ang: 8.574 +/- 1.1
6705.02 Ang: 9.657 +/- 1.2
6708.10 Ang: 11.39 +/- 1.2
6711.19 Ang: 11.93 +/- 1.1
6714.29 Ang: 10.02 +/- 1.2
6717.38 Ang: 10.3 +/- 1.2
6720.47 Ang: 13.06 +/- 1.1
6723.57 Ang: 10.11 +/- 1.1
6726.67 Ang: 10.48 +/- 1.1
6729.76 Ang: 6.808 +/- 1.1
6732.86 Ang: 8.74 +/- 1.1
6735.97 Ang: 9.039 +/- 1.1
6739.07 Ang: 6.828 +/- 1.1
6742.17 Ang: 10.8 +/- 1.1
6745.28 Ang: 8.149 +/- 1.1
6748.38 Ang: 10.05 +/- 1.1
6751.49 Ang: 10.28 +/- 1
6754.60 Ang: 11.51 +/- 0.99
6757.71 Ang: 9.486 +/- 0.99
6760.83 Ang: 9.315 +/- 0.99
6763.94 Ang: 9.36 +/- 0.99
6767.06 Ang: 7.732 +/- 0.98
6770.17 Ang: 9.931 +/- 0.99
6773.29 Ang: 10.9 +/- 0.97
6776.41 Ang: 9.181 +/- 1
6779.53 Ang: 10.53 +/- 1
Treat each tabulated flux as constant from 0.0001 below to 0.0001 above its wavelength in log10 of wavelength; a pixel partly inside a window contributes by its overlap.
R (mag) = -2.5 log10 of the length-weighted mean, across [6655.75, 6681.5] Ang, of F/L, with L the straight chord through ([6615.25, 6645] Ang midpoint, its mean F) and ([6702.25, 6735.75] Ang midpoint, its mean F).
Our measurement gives 0.13 mag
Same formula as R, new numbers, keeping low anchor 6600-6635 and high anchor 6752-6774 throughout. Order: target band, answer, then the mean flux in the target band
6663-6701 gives 0.08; 9.02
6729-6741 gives 0.21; 8.02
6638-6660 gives 0.08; 8.99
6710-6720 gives -0.13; 11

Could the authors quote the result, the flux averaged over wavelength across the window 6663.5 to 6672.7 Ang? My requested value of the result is 7.95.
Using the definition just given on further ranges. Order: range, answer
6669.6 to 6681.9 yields 9.48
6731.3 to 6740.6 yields 8.2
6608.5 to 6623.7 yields 9.73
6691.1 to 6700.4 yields 8.74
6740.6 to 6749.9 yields 9.67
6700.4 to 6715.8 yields 10.3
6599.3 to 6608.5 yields 10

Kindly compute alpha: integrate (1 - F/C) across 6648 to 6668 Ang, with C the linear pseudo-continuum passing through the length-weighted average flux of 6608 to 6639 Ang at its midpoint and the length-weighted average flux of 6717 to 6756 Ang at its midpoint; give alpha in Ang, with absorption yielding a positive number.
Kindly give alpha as 2.9 Ang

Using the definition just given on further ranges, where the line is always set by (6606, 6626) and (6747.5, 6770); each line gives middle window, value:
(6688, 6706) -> 1.1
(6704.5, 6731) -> -2.4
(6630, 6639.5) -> -0.3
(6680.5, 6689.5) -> -0.2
